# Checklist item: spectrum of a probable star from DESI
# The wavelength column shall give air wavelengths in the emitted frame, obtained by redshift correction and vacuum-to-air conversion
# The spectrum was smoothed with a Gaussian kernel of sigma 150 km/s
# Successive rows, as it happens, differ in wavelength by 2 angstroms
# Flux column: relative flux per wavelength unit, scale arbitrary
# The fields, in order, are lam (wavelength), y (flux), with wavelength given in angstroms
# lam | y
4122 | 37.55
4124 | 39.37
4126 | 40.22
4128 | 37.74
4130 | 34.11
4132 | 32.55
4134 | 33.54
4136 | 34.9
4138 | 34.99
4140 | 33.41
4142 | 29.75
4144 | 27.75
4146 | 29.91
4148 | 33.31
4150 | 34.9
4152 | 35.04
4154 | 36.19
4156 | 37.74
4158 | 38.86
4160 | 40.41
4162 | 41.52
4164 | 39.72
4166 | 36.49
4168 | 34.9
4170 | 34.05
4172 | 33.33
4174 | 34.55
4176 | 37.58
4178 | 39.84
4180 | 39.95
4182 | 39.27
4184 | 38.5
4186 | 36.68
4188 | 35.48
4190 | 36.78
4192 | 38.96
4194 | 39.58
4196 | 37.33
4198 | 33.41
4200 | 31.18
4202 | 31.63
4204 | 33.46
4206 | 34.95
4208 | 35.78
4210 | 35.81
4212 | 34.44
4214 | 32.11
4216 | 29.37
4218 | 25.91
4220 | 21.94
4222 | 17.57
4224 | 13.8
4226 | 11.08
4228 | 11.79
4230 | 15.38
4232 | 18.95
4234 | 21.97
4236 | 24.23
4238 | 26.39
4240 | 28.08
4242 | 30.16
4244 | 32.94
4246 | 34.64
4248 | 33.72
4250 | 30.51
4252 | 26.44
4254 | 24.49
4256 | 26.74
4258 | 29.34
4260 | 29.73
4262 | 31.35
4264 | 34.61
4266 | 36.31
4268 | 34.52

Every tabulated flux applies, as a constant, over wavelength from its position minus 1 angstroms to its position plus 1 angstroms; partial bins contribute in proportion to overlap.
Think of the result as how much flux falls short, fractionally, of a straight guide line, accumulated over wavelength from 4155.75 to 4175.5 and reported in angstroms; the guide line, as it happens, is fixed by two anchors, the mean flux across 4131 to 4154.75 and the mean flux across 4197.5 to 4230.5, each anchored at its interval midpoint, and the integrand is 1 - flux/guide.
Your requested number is -4.0 angstroms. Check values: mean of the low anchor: 33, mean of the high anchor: 26.5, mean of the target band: 37.1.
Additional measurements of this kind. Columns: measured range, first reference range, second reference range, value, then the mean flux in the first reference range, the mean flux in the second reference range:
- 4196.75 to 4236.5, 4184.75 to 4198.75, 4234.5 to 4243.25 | 7.9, 37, 27.1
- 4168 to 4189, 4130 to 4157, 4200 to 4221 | -2.9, 33.4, 31.5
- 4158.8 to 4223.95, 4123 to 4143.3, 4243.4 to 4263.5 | -3.6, 34.9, 30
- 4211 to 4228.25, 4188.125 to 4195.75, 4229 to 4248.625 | 5.0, 38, 26.5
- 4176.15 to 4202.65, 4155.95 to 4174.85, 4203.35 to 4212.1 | -0.7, 37.1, 35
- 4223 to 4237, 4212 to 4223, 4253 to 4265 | 5.4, 26.2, 29.4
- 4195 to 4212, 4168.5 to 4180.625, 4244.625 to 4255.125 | -0.1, 36.4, 30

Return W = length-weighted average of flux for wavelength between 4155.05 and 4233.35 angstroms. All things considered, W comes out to 32.3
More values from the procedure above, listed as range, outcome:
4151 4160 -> 37.3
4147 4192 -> 37.1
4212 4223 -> 26.2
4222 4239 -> 17.9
